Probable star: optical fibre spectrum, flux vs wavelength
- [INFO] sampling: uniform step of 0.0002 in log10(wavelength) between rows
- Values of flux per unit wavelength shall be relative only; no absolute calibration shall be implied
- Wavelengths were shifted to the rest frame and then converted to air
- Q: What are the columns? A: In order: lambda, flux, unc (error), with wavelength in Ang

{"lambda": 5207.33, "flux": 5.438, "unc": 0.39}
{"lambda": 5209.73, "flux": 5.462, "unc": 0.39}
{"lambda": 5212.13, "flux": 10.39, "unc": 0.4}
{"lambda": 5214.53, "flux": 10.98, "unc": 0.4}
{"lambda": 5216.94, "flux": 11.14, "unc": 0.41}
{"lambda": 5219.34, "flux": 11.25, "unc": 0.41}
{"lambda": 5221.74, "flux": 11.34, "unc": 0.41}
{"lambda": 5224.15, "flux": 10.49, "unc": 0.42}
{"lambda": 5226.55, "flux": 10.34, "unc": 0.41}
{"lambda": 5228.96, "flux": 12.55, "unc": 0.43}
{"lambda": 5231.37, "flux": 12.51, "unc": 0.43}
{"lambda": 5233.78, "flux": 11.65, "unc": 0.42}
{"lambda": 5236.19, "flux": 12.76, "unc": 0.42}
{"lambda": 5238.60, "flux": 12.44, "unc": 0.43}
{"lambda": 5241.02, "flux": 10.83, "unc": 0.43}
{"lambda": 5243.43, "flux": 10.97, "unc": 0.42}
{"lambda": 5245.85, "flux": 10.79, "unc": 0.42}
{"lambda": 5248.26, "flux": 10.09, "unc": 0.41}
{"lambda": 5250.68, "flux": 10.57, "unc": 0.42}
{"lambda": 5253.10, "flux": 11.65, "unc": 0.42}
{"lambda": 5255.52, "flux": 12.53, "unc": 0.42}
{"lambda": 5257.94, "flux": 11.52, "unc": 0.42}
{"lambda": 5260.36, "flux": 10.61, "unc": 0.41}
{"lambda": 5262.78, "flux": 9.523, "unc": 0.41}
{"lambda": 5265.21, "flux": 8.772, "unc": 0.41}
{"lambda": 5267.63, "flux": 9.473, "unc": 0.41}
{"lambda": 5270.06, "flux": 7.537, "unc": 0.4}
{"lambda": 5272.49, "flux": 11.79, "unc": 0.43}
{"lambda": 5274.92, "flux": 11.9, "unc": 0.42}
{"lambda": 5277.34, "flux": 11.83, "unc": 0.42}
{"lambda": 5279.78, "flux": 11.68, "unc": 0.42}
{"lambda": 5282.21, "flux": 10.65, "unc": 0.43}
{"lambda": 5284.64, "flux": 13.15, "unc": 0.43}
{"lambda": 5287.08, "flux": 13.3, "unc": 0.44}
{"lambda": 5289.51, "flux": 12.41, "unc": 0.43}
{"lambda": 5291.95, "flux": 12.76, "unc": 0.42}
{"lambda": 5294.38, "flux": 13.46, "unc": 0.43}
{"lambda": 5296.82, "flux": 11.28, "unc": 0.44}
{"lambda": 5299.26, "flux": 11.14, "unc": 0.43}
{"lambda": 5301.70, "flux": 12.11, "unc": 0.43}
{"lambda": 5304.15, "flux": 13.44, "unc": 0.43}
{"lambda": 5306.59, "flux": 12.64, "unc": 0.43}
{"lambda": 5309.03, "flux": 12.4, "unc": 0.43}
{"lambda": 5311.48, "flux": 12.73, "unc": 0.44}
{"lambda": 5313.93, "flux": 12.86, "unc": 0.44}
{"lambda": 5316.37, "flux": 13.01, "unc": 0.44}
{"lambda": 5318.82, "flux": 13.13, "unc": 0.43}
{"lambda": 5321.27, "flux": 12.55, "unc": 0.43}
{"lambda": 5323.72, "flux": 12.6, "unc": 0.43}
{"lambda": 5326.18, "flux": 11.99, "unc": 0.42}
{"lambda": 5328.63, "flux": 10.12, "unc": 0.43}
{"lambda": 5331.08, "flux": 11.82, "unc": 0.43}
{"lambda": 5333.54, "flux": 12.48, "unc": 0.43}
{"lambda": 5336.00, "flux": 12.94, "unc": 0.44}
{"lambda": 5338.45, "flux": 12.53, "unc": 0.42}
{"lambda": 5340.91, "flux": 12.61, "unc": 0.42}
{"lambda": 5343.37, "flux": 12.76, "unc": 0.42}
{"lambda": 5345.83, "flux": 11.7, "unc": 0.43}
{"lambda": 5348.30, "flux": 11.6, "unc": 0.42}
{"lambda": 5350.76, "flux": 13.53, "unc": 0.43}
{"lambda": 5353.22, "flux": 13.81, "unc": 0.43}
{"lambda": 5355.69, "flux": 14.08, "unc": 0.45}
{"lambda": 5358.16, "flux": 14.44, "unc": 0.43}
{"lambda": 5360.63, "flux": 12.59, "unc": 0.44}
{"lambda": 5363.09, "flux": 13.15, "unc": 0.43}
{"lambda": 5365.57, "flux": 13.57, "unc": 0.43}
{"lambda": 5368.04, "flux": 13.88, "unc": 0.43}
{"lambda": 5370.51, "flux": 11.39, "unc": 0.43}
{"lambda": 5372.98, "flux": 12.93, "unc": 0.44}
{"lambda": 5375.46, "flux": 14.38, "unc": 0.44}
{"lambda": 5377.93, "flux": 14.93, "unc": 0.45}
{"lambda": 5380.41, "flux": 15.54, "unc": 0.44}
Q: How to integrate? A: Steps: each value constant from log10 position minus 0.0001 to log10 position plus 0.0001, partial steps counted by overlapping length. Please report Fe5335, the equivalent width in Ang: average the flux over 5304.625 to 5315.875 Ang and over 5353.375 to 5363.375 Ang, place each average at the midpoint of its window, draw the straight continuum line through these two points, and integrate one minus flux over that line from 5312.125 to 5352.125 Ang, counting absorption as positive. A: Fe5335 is 2.3 Ang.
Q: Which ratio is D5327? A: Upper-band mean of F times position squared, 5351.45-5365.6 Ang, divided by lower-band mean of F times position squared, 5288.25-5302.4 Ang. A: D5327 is 1.1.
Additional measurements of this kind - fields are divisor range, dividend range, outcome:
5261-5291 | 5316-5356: 1.16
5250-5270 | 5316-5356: 1.24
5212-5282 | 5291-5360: 1.18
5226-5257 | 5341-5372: 1.18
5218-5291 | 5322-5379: 1.19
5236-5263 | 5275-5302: 1.10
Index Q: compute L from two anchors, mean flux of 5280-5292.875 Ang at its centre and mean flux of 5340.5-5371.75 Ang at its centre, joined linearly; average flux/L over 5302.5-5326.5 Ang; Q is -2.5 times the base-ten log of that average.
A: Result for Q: -0.01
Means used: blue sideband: 12.4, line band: 12.7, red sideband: 13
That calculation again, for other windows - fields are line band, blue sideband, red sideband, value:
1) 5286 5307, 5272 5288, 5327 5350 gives -0.04 mag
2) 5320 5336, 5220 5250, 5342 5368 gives 0.07 mag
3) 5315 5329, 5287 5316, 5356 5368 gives 0.04 mag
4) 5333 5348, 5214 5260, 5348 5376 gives 0.05 mag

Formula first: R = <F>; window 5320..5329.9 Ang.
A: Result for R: 11.8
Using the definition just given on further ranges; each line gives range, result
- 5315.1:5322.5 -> 12.9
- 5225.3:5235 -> 11.8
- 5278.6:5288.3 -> 12.2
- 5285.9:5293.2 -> 12.8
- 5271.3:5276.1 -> 11.8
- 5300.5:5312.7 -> 12.7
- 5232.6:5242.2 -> 11.9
